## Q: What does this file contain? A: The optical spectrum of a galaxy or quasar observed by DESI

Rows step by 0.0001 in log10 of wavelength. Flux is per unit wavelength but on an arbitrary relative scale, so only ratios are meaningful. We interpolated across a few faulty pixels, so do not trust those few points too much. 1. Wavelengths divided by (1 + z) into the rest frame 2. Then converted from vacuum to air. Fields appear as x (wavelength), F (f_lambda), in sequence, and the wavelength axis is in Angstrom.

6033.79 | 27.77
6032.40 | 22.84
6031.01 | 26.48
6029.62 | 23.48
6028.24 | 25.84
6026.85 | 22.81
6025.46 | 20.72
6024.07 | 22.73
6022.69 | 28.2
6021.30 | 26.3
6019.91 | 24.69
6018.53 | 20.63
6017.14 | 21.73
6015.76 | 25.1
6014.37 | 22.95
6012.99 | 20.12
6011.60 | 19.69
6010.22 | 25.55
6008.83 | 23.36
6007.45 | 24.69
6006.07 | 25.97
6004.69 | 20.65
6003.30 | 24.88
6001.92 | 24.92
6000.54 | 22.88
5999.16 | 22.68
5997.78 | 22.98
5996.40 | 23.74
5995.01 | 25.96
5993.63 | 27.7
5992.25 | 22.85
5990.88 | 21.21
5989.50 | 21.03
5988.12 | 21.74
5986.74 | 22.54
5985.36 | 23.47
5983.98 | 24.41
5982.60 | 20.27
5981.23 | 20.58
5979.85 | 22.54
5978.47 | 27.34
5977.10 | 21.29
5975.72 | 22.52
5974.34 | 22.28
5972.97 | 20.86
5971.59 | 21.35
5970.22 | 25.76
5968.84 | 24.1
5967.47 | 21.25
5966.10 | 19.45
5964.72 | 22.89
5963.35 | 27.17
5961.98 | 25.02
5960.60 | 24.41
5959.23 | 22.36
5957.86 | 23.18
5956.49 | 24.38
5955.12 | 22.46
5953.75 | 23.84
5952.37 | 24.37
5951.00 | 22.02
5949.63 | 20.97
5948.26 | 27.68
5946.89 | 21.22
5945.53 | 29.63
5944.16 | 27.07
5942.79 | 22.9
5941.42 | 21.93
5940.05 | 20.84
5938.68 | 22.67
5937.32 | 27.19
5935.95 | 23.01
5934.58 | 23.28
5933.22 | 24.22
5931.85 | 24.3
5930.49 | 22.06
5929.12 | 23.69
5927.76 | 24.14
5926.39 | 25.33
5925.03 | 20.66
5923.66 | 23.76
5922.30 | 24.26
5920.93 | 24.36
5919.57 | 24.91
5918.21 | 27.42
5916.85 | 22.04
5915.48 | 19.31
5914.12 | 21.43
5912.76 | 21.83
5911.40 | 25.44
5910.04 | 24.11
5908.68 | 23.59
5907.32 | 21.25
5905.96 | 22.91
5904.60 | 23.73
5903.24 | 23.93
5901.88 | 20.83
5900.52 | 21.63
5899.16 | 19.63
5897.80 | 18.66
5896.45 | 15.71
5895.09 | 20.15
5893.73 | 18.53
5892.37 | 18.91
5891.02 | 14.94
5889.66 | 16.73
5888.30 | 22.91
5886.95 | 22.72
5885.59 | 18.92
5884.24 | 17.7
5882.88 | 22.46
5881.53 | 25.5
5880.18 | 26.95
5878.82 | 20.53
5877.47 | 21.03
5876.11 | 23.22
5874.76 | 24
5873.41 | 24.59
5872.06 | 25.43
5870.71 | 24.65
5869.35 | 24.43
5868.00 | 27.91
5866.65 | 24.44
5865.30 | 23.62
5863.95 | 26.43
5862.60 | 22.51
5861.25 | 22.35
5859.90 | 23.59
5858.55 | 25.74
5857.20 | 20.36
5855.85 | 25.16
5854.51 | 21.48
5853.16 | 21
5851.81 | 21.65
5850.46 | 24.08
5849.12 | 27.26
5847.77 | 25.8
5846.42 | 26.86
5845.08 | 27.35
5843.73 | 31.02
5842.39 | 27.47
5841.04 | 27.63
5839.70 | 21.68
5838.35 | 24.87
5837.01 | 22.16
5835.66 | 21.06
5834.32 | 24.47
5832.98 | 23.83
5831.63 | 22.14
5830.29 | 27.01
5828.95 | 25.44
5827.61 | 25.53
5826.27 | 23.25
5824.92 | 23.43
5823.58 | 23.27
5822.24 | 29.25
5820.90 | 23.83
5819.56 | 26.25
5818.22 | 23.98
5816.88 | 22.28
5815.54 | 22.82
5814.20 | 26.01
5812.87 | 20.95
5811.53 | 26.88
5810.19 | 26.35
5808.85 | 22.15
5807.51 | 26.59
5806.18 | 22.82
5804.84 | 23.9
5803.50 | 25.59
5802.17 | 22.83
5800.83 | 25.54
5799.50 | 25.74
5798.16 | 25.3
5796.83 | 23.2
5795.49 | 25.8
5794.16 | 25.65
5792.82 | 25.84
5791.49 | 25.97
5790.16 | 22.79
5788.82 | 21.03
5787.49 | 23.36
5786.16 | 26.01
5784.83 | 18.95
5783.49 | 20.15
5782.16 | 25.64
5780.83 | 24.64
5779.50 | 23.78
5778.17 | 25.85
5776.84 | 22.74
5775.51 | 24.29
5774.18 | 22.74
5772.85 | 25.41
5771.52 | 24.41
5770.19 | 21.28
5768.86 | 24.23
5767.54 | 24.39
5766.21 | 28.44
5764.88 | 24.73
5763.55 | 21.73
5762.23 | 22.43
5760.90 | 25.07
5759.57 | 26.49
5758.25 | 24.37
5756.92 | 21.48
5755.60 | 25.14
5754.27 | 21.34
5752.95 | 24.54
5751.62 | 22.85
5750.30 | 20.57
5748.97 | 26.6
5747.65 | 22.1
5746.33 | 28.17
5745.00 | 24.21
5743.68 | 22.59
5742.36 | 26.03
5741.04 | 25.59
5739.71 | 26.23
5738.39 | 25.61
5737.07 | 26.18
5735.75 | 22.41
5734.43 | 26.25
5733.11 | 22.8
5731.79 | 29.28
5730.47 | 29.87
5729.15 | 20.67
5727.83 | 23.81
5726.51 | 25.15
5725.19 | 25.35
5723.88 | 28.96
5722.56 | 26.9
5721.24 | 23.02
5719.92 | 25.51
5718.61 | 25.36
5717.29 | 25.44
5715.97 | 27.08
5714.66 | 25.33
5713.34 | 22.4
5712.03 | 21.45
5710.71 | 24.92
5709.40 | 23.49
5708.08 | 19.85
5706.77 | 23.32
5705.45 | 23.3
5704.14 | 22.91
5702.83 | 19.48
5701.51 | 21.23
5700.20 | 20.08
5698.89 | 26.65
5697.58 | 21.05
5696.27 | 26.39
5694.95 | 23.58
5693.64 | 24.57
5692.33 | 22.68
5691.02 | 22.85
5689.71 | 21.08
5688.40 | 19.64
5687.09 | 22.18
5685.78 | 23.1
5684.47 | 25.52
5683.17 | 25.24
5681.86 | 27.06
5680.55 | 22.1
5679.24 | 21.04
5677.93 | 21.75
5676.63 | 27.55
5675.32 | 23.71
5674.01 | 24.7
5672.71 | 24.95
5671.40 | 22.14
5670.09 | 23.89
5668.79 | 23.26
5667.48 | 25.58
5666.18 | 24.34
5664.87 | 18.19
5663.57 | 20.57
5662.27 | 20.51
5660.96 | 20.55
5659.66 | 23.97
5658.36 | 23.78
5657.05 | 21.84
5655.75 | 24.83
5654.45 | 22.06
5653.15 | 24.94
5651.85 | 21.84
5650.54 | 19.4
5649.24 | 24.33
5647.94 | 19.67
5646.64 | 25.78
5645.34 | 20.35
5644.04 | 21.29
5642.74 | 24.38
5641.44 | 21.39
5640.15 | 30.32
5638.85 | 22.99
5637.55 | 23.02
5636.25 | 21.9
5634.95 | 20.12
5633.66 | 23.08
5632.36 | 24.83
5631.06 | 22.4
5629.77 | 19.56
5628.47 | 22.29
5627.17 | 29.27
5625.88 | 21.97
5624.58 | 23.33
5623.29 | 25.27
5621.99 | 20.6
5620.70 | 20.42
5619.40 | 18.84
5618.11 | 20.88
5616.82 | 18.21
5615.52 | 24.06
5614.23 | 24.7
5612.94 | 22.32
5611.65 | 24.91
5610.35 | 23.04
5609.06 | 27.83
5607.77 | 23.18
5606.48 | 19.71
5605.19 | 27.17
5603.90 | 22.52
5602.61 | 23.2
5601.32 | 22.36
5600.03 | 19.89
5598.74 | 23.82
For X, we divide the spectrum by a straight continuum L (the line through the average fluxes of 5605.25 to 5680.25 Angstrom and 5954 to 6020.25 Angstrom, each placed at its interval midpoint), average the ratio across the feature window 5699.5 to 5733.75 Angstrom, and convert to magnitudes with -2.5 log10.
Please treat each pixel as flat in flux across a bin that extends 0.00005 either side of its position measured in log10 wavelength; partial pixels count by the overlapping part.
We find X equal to -0.06 mag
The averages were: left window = 22.9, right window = 23.1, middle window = 24.1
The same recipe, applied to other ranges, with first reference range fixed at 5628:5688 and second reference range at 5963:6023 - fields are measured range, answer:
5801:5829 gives -0.06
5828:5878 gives -0.06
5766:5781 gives -0.05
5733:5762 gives -0.06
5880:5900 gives 0.16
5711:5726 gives -0.10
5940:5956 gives -0.03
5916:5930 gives -0.04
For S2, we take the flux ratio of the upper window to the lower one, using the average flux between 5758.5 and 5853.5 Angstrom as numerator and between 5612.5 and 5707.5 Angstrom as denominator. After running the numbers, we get 1.07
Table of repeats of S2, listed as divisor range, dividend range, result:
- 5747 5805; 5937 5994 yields 0.97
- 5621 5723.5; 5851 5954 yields 0.98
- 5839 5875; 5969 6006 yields 0.93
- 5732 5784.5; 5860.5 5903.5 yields 0.91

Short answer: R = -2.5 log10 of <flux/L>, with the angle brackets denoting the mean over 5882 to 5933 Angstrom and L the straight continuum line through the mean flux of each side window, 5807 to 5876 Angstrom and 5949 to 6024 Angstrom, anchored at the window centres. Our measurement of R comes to 0.10 mag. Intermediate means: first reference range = 24.5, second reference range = 23.2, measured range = 21.8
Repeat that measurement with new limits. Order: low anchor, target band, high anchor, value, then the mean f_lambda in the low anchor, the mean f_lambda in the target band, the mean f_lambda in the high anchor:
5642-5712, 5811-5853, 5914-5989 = -0.074 mag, 22.9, 24.8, 23.4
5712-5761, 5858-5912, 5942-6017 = 0.077 mag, 24.8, 22.3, 23.4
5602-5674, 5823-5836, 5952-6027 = -0.044 mag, 22.8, 24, 23.2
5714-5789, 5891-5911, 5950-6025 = 0.141 mag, 24.5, 20.8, 23.3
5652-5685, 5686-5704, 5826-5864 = 0.050 mag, 23.3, 22.4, 24.4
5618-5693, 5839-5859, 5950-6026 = -0.085 mag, 22.9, 25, 23.2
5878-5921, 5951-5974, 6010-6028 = -0.041 mag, 21.5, 23.2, 23.2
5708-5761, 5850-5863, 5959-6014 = 0.054 mag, 24.7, 22.8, 23.1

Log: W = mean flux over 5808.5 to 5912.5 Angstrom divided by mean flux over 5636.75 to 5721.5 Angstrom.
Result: 1.0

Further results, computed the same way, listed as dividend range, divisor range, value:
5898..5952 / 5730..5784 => 0.95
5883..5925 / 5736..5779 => 0.88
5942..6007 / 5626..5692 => 1.02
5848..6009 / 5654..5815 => 0.96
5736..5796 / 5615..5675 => 1.07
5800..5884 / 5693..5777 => 1.01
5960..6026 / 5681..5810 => 0.96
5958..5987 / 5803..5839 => 0.94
